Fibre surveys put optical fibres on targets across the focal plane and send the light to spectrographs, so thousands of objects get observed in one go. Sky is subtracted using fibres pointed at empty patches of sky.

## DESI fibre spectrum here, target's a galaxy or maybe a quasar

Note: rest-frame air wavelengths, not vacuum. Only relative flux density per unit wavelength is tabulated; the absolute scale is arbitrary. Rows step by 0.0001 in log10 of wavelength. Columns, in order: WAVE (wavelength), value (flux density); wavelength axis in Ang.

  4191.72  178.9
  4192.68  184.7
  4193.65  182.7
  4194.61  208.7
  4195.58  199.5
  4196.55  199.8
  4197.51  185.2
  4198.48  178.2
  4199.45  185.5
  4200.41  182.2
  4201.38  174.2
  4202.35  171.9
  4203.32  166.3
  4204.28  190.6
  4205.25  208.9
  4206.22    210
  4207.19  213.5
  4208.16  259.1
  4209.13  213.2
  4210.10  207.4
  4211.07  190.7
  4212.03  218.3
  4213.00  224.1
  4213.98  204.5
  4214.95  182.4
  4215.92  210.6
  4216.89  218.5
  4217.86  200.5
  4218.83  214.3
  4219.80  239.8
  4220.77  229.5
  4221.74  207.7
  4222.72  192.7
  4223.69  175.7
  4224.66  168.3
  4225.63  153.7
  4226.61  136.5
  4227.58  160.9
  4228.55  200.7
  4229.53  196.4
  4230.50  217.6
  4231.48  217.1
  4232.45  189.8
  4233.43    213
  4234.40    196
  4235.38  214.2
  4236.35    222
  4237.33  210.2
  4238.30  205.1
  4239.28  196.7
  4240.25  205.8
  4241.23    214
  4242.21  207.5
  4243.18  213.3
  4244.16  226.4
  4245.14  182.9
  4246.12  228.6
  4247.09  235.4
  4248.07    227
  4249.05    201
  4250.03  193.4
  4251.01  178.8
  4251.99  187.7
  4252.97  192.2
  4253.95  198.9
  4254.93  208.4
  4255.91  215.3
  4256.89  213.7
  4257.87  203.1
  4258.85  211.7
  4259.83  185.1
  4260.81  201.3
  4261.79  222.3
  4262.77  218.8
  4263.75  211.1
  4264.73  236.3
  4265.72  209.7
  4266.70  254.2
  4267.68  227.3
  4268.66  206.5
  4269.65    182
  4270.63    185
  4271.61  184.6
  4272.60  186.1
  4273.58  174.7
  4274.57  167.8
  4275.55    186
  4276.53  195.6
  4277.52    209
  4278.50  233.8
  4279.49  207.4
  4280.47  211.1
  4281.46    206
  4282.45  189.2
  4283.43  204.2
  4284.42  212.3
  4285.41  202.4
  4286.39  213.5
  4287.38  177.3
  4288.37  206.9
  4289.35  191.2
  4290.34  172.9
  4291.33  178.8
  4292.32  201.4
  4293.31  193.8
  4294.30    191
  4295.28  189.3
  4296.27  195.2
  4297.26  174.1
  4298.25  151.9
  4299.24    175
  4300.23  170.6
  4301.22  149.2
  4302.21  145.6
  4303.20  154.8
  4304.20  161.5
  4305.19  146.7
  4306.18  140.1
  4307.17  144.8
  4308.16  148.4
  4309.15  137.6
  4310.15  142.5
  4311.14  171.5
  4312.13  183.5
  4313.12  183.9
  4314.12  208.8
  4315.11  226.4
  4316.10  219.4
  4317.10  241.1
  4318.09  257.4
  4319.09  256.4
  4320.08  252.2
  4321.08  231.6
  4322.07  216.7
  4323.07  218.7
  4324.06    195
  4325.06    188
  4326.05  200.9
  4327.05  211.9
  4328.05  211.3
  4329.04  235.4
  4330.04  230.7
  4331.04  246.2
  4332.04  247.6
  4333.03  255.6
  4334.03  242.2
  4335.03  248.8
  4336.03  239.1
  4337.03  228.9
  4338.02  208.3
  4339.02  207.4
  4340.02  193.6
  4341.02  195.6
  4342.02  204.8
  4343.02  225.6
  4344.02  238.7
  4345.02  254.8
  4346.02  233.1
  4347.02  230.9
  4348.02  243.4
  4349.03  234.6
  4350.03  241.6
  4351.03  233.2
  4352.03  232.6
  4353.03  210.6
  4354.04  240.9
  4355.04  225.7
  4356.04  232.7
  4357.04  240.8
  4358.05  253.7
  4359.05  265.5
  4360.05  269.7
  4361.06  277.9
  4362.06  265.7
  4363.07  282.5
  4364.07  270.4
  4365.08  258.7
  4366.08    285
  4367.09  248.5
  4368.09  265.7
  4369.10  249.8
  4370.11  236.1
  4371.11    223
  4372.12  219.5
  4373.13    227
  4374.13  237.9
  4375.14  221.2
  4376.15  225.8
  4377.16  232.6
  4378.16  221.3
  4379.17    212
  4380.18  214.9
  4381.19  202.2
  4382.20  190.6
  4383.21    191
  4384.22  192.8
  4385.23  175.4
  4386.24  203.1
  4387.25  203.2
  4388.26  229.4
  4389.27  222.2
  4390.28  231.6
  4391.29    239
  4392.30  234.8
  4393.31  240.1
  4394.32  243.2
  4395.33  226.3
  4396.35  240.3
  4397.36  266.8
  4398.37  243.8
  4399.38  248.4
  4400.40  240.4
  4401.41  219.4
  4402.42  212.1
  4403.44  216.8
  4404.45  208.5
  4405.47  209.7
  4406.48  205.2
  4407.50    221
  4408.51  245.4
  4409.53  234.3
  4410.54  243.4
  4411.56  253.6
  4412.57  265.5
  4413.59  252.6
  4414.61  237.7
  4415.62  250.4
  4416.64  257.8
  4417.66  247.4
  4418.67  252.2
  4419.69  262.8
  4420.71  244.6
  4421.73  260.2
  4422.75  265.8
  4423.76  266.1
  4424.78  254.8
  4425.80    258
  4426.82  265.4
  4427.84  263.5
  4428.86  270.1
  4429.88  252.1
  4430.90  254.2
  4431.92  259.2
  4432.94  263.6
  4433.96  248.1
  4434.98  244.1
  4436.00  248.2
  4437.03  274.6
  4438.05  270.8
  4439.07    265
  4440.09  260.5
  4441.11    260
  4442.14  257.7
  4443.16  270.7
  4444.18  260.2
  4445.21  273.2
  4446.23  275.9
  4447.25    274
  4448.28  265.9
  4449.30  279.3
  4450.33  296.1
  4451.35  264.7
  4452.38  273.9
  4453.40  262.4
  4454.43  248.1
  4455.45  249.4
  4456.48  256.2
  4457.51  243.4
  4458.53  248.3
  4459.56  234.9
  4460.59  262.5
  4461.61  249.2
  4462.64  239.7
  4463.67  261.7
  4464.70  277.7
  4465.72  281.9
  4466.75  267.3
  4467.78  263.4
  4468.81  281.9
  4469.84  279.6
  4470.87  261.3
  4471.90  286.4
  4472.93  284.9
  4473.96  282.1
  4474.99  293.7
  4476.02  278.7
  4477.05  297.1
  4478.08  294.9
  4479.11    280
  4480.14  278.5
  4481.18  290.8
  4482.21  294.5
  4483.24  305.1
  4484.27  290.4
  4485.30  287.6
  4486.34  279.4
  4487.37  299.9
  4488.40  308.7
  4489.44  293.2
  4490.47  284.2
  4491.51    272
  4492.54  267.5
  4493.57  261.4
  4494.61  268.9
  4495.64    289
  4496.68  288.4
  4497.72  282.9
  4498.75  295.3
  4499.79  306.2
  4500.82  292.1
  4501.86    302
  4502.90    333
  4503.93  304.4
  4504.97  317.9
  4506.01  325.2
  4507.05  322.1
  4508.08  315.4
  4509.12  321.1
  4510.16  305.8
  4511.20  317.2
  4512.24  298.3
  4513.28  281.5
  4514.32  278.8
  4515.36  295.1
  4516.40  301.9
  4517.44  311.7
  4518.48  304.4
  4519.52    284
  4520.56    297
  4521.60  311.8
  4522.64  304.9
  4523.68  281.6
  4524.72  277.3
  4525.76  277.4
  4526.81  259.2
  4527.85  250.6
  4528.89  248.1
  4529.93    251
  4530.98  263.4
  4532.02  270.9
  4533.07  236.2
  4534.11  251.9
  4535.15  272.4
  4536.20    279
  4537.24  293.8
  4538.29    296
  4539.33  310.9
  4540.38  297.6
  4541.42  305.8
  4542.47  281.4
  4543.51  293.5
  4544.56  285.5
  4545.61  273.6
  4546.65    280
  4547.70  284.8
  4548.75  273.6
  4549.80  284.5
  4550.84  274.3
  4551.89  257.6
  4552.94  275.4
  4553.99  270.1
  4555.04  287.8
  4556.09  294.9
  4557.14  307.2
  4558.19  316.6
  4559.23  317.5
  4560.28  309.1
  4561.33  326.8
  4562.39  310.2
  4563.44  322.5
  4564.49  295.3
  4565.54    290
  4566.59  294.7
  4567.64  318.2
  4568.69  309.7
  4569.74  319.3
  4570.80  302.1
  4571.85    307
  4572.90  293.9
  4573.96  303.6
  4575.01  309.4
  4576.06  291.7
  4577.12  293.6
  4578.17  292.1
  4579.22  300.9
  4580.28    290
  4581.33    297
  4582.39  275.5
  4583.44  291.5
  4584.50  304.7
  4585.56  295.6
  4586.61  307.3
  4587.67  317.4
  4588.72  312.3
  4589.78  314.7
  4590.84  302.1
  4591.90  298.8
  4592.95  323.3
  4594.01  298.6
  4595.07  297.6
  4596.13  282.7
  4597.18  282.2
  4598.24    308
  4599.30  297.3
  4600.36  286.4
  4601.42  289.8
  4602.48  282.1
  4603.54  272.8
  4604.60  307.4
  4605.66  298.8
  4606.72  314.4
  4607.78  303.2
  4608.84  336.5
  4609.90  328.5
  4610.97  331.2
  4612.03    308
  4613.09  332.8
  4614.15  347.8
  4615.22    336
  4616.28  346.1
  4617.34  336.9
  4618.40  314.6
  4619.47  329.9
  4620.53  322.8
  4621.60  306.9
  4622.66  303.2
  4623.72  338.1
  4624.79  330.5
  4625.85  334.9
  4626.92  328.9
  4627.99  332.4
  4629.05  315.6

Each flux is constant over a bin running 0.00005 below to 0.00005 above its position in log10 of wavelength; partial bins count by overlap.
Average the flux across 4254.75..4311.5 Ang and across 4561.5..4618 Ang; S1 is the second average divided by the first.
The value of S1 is 1.62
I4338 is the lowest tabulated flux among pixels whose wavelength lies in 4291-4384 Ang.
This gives 137.6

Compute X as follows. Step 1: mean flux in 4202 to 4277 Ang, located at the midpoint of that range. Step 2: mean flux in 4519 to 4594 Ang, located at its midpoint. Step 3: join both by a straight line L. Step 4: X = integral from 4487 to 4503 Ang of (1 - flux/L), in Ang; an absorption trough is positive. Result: -0.9 Ang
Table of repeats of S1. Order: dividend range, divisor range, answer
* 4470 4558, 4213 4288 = 1.42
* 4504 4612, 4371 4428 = 1.27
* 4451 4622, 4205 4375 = 1.39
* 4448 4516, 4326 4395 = 1.22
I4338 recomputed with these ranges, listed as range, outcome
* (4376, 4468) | 175.4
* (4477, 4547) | 236.2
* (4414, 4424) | 237.7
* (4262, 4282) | 167.8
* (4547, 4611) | 257.6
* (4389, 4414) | 205.2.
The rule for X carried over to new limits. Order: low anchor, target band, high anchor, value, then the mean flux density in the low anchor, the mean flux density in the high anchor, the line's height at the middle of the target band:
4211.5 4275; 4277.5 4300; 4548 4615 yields 2.27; 203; 301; 217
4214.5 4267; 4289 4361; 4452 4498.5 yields 6.67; 205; 275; 230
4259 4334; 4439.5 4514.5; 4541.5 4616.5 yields -4.94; 198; 301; 264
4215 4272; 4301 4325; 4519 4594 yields 3.71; 204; 292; 224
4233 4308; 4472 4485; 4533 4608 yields -1.18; 196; 295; 265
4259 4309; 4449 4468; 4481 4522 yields 1.03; 189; 297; 276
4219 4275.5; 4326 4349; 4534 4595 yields 0.10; 202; 297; 229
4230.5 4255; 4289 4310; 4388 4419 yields 4.88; 207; 237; 217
